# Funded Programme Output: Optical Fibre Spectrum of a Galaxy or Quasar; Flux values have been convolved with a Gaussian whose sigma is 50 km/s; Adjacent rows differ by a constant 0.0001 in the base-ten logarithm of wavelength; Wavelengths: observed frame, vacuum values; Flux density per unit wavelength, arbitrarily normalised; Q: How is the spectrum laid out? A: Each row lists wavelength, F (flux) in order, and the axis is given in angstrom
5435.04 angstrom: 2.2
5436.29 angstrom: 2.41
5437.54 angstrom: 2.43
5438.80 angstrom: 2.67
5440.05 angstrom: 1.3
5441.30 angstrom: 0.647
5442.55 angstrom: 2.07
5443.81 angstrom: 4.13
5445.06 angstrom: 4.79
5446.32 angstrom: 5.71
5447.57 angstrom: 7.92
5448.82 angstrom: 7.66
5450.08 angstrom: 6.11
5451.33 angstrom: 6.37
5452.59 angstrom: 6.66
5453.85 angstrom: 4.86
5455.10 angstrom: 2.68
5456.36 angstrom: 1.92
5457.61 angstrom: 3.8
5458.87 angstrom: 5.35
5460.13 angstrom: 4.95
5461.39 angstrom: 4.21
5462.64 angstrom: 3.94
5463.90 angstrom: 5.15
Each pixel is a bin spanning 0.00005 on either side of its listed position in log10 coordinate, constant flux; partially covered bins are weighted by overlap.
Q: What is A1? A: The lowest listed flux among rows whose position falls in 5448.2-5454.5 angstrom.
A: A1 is 4.86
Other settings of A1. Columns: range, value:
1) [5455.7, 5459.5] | 1.92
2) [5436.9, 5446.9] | 0.647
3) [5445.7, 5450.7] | 5.71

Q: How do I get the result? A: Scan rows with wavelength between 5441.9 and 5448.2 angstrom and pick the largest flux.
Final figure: 7.92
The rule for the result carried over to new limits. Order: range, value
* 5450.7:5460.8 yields 6.66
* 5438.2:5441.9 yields 2.67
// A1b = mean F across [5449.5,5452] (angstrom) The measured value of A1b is 6.25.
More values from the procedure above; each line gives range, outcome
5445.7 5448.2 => 6.84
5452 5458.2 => 3.97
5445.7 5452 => 6.76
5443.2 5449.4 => 6.04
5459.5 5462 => 4.58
